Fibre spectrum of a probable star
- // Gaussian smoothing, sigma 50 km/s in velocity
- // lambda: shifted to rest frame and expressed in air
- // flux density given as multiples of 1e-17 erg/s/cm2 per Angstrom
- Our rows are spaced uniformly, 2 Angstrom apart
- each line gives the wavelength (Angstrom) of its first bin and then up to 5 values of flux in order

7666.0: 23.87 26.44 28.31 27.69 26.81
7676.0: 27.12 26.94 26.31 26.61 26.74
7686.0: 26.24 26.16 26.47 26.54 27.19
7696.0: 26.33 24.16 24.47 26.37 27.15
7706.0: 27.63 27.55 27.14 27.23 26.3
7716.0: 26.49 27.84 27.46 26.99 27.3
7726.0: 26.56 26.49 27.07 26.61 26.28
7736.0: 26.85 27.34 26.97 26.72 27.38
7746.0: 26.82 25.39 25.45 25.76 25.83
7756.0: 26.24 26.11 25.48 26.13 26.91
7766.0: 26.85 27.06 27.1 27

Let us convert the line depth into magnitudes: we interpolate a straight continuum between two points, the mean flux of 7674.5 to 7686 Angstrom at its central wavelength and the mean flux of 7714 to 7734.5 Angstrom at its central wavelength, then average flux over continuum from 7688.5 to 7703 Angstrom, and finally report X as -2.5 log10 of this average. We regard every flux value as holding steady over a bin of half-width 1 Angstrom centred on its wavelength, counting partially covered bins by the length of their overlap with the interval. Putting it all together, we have 0.03 mag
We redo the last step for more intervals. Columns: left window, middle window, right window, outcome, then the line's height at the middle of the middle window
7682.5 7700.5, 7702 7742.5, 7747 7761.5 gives -0.043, 25.9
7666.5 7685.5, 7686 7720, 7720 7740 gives 0.012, 26.9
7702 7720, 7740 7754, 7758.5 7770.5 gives 0.019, 26.7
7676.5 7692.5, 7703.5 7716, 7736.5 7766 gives -0.027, 26.5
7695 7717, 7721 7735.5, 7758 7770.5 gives -0.012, 26.5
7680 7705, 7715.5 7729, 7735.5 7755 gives -0.028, 26.3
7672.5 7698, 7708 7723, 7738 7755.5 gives -0.026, 26.4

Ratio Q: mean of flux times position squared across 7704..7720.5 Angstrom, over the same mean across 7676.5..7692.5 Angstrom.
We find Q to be 1.0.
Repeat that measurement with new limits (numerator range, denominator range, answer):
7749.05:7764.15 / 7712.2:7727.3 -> 0.97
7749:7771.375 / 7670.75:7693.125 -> 1.00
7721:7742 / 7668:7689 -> 1.01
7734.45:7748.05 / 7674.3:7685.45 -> 1.02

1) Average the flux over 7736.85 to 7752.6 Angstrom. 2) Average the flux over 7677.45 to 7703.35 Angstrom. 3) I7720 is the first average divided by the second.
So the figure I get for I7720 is 1.01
